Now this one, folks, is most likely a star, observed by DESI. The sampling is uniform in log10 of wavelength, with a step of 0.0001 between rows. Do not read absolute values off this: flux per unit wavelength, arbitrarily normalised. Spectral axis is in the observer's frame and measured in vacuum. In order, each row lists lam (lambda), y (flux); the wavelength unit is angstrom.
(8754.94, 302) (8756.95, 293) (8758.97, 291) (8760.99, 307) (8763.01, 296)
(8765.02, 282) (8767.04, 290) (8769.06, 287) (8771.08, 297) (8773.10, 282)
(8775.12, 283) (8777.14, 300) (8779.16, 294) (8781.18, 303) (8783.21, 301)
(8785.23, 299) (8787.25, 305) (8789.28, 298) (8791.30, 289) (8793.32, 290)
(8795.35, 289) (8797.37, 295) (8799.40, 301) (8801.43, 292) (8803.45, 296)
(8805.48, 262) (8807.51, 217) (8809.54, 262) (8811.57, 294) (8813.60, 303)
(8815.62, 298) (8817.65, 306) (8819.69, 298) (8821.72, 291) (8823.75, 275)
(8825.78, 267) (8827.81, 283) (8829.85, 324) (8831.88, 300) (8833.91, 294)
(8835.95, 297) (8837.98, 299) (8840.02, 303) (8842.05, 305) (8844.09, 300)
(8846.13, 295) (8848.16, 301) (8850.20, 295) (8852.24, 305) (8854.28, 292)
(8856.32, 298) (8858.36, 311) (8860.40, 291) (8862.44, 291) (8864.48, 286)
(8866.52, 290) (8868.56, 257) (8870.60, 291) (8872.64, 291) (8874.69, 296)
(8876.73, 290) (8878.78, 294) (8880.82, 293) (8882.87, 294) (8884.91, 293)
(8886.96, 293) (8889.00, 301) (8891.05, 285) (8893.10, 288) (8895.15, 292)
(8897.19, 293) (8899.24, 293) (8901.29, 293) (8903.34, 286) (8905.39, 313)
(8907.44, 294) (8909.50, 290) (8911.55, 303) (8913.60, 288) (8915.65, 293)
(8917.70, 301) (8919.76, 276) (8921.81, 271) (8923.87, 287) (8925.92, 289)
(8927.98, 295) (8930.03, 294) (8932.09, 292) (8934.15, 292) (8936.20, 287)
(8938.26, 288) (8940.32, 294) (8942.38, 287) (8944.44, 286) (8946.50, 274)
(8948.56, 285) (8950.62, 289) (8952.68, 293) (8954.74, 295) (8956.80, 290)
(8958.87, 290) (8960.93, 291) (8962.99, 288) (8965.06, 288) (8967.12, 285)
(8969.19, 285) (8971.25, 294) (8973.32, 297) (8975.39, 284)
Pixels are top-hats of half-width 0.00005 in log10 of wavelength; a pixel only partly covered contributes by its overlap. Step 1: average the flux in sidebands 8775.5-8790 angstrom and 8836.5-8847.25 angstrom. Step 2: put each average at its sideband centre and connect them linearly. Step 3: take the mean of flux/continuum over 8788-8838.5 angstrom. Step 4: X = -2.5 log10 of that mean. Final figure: 0.04 mag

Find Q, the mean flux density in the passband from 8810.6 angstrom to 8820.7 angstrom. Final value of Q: 300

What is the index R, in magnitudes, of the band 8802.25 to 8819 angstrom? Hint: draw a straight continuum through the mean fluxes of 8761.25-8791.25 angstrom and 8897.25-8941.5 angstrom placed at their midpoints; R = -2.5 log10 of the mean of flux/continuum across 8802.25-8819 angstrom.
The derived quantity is 0.050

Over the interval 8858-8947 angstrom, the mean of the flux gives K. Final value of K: 291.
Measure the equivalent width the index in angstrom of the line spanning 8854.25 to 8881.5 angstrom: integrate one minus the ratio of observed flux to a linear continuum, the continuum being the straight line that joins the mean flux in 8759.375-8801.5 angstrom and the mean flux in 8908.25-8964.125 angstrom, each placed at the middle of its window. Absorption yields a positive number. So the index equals 0.06 angstrom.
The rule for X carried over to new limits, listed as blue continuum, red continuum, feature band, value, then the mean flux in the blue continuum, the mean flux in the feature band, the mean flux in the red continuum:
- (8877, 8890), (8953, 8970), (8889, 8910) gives 0.00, 294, 293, 289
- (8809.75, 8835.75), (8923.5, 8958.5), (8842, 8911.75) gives -0.01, 293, 294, 289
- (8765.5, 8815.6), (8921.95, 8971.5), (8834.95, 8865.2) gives -0.03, 289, 298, 289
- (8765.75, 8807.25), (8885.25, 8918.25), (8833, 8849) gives -0.02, 291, 299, 294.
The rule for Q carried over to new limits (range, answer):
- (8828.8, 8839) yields 303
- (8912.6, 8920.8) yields 290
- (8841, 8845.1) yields 303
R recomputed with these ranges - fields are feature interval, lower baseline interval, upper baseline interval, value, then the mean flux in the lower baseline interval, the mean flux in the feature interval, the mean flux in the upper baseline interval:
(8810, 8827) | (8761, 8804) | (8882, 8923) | 0.01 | 294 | 291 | 292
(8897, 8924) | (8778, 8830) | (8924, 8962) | -0.01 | 289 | 292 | 289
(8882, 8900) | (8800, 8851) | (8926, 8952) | -0.01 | 290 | 293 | 289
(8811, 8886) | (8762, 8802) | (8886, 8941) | -0.01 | 294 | 294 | 292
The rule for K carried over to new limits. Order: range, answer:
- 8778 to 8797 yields 296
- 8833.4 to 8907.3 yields 294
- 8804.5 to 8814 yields 265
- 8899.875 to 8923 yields 292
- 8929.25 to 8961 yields 289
